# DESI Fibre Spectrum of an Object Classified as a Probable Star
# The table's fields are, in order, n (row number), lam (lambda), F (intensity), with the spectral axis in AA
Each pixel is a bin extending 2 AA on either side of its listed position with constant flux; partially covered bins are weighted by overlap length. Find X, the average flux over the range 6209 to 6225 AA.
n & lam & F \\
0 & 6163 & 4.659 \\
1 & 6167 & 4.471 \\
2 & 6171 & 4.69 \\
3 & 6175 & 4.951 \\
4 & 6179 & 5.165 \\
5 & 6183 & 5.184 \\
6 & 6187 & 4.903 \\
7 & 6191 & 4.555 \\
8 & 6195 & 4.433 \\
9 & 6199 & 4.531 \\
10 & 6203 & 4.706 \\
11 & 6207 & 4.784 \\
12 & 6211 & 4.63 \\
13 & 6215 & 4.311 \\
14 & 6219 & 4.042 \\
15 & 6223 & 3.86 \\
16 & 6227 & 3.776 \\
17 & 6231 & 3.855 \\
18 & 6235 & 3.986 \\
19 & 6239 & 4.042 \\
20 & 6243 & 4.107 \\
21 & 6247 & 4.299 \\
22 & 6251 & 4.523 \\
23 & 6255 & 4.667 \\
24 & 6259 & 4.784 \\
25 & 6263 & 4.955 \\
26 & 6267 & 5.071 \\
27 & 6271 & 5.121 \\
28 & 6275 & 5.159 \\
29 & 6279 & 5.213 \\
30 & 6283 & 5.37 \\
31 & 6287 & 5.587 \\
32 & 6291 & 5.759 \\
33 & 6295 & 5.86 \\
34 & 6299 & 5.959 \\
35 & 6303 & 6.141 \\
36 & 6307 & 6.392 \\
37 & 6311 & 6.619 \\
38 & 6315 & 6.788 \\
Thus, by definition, 4.21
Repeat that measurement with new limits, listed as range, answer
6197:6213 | 4.66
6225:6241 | 3.91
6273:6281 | 5.19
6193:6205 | 4.56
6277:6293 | 5.48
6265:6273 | 5.1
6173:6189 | 5.05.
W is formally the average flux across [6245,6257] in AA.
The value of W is 4.5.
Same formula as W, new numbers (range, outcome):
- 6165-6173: 4.58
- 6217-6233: 3.88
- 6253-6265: 4.8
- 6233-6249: 4.11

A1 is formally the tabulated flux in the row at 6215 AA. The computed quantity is 4.311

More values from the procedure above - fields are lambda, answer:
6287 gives 5.587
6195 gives 4.433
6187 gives 4.903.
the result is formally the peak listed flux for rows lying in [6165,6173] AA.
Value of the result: 4.69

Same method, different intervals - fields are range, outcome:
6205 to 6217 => 4.784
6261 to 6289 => 5.587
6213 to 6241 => 4.311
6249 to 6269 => 5.071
